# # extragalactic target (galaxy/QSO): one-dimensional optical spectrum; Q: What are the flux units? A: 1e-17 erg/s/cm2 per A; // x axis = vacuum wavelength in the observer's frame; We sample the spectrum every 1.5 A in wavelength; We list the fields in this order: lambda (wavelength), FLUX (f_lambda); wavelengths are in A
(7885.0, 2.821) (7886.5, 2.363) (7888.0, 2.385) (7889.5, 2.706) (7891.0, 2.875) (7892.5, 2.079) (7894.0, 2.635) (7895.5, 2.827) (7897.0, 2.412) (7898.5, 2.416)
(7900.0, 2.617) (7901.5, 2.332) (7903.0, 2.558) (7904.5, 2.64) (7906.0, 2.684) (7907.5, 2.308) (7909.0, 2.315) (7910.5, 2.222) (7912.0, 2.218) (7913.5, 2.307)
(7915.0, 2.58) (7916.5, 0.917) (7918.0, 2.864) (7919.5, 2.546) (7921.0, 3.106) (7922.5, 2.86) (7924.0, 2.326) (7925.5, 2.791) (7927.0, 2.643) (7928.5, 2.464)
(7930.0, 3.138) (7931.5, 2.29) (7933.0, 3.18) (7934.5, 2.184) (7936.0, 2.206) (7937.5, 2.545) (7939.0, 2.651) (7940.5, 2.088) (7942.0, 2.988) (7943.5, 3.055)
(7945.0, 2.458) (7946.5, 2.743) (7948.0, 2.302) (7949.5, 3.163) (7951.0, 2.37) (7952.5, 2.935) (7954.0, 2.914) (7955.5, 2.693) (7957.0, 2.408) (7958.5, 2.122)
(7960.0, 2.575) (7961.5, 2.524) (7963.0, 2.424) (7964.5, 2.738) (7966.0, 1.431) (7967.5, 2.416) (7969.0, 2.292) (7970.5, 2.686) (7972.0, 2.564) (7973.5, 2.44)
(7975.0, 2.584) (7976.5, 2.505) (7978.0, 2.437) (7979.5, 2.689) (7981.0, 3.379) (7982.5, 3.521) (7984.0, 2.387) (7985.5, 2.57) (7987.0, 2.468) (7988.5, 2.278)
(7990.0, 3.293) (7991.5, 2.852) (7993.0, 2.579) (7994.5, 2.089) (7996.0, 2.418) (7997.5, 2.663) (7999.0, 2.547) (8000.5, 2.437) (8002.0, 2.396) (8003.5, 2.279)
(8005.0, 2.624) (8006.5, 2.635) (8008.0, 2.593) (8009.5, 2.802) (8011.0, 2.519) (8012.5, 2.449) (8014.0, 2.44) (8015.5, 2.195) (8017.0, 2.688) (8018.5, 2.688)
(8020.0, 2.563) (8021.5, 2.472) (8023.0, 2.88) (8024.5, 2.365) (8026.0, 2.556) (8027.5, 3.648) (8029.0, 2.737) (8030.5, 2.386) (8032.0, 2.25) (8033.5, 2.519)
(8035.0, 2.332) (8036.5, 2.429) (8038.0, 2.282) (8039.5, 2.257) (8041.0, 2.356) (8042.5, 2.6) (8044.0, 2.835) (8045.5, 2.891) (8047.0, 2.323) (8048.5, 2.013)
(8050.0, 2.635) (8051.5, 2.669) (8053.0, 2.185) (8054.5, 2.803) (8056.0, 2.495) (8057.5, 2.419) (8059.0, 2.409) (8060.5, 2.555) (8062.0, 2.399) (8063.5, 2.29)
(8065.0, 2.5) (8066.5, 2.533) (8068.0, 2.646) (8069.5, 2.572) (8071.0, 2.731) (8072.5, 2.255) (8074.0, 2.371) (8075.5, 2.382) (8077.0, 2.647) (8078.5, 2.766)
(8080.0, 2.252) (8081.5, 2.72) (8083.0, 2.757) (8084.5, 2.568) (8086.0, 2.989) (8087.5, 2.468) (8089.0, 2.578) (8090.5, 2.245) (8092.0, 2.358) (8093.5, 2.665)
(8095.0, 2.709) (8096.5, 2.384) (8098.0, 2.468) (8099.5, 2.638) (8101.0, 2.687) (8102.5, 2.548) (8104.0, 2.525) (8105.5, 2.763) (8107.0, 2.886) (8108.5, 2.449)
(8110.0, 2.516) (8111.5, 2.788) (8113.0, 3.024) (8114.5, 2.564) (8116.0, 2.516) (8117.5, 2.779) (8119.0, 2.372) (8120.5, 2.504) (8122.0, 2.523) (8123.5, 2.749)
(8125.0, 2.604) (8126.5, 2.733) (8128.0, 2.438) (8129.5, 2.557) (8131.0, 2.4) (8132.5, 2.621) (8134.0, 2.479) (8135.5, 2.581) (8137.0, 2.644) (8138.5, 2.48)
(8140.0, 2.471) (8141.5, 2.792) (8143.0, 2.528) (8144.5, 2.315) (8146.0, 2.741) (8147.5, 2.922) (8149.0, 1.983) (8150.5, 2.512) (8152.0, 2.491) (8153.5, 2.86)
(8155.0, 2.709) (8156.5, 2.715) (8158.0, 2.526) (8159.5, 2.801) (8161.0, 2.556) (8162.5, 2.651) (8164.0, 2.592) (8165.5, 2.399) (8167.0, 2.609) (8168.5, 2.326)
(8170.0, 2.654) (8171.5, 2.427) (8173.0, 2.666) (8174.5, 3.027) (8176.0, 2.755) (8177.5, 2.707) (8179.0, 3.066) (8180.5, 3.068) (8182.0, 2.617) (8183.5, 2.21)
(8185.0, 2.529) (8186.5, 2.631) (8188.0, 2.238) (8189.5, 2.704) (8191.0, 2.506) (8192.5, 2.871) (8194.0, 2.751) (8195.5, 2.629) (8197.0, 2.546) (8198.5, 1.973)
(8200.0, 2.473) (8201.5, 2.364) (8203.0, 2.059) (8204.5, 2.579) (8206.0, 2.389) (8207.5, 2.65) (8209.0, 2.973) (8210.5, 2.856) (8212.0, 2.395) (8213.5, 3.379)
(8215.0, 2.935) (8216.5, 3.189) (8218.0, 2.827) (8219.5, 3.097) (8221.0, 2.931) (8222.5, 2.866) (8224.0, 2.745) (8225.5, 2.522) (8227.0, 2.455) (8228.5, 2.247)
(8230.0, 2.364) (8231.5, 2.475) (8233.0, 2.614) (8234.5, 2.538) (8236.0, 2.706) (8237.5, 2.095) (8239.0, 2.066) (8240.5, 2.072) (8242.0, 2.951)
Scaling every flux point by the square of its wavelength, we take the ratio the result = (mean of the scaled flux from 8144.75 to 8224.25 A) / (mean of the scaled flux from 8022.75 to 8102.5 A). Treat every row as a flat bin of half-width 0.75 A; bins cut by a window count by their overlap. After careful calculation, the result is 1.08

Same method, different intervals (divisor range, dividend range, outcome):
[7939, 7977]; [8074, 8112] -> 1.05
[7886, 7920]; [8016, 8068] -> 1.08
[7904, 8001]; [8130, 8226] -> 1.09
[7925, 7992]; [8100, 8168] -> 1.04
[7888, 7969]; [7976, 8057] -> 1.04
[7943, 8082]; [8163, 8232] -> 1.08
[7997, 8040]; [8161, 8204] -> 1.05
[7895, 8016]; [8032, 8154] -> 1.03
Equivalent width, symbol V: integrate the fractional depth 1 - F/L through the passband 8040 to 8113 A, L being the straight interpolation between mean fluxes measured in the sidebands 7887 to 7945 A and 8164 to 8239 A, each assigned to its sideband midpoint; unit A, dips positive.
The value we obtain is 0.76 A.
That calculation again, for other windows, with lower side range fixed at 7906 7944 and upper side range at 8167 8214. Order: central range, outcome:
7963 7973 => 0.65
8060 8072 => 0.19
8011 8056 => 0.35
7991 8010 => 0.11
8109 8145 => 0.04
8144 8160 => -0.02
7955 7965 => 0.15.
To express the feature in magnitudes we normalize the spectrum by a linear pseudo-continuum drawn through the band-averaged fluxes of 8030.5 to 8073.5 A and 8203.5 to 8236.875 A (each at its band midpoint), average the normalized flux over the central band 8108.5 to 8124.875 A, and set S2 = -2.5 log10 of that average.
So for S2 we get -0.027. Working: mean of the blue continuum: 2.47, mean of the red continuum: 2.71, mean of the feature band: 2.62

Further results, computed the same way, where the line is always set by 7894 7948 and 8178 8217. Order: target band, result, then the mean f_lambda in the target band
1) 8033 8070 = 0.04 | 2.48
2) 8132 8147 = 0.02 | 2.57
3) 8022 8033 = -0.05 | 2.68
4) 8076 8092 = 0.00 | 2.58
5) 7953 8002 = 0.00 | 2.56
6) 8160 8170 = 0.03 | 2.54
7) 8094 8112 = -0.01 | 2.61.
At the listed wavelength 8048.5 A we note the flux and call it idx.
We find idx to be 2.013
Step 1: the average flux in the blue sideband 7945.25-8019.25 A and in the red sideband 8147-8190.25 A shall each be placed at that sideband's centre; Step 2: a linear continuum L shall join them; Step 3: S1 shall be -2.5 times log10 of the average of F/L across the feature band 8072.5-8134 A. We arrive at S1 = 0.007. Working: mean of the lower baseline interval 2.57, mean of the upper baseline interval 2.62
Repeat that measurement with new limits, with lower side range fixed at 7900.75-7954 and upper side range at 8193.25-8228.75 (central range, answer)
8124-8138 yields 0.03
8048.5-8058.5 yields 0.05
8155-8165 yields 0.00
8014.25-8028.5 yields -0.03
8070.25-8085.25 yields 0.03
